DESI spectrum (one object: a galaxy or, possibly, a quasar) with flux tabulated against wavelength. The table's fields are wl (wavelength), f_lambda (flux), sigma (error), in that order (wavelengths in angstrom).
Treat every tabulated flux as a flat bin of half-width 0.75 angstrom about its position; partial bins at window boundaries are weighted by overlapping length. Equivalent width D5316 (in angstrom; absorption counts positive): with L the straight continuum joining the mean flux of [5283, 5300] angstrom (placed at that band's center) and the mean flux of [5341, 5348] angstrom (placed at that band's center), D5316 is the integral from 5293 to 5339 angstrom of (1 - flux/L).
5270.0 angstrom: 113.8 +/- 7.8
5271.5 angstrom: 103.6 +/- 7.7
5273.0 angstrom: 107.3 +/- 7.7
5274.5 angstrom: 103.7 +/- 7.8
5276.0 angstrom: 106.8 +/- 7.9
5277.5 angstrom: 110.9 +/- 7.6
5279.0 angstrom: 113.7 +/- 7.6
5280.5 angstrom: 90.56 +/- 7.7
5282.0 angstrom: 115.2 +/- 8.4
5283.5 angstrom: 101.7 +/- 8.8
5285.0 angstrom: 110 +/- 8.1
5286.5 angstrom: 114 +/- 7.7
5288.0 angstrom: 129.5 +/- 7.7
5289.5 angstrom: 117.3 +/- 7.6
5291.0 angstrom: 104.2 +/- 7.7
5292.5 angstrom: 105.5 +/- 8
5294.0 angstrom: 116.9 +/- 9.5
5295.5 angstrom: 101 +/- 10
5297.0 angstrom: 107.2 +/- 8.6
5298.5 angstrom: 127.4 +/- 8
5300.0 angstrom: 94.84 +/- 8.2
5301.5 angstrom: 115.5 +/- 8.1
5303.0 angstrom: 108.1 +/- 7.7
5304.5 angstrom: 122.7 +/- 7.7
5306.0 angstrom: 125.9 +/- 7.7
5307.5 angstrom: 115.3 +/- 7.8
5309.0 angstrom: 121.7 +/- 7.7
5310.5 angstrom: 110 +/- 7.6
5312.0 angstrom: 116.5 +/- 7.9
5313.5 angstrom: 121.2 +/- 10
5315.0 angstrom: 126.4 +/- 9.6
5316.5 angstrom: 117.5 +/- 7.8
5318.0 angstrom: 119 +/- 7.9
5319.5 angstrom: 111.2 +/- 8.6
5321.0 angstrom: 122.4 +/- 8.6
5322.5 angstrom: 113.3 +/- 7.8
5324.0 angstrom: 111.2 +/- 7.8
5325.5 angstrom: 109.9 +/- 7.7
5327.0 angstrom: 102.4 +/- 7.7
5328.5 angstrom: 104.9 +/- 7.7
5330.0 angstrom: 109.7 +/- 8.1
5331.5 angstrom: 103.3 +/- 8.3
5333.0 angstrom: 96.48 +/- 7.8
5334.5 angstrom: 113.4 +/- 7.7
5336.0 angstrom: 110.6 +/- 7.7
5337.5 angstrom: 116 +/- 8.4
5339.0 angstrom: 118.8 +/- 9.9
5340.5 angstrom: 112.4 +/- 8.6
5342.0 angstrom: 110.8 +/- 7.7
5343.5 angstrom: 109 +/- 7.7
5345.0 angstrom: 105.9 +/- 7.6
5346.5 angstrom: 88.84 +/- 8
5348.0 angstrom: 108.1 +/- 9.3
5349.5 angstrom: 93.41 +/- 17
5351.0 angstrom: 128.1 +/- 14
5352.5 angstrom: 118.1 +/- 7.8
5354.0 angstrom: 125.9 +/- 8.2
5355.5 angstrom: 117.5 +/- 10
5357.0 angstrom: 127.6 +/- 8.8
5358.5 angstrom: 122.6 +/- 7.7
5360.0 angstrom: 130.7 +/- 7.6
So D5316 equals -2.0 angstrom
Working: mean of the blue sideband 112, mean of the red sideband 104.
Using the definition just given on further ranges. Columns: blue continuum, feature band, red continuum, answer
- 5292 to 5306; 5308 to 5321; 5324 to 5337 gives -1.04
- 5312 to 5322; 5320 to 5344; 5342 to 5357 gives 1.10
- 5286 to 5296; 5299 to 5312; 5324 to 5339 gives -0.40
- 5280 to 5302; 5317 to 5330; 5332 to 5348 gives -0.35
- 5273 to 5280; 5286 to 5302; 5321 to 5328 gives -0.47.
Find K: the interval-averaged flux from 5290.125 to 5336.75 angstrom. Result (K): 112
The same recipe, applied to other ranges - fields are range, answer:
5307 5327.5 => 116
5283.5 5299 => 113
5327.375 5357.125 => 110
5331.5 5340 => 110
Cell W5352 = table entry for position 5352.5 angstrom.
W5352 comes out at 118.1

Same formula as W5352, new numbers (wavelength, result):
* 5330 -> 109.7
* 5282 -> 115.2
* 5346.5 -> 88.84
